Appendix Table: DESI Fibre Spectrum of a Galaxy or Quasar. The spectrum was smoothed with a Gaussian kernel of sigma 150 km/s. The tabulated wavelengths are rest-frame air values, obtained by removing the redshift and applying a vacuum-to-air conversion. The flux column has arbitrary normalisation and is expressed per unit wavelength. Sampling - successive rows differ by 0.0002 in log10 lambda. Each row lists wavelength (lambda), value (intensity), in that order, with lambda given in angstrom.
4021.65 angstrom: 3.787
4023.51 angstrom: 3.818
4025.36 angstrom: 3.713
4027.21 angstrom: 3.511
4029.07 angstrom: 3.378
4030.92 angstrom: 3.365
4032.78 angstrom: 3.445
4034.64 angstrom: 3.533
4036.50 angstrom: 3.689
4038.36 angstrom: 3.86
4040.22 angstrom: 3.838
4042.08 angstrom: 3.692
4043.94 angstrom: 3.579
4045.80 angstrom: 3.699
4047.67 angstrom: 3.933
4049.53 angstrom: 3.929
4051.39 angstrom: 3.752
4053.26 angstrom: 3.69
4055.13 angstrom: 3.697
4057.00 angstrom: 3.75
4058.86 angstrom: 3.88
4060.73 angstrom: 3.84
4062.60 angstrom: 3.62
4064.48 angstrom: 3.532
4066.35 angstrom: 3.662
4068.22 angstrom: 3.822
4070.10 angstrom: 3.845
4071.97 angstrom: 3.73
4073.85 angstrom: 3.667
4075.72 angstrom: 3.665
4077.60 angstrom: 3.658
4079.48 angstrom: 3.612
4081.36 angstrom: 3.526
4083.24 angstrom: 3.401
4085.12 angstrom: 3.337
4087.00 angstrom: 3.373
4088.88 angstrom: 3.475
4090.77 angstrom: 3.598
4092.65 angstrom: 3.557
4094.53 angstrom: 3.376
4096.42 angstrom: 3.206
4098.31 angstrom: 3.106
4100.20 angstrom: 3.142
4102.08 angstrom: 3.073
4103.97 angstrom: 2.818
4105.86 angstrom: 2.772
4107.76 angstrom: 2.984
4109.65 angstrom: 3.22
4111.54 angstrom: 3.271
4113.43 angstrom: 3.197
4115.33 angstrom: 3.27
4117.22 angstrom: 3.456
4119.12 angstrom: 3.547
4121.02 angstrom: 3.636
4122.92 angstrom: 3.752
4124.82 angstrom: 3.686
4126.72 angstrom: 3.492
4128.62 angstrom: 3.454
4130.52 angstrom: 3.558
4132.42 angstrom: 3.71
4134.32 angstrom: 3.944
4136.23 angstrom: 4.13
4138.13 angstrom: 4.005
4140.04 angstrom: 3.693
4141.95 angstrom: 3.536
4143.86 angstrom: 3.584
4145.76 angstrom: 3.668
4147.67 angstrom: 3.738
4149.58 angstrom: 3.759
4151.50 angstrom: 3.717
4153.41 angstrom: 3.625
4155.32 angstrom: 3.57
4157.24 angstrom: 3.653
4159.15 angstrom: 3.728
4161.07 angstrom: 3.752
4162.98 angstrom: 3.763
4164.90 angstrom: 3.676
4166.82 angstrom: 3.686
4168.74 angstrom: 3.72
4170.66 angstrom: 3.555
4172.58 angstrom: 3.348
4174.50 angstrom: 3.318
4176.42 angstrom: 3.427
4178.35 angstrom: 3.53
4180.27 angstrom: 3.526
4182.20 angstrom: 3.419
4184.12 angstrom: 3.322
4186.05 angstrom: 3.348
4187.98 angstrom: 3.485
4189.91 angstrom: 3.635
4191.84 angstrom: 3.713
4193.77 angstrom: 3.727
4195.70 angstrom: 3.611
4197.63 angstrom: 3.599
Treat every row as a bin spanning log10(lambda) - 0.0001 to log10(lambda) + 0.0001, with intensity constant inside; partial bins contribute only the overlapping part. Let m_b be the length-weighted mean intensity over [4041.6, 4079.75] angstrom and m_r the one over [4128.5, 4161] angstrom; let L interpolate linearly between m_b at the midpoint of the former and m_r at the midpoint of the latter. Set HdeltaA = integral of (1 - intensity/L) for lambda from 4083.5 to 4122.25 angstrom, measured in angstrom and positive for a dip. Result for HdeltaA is 4.65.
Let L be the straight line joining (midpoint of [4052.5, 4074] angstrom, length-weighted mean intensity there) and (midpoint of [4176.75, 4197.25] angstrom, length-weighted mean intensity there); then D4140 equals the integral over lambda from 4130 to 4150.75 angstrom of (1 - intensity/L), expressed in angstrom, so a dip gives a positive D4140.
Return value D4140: -0.9 angstrom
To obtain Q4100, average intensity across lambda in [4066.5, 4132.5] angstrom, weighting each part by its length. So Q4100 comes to 3.43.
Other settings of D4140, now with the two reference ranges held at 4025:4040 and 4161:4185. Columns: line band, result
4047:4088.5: -1.32 angstrom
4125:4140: -0.86 angstrom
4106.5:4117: 1.05 angstrom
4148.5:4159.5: -0.41 angstrom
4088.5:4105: 1.40 angstrom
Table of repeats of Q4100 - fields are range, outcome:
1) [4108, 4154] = 3.6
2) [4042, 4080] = 3.73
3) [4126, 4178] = 3.66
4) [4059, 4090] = 3.62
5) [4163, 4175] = 3.58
